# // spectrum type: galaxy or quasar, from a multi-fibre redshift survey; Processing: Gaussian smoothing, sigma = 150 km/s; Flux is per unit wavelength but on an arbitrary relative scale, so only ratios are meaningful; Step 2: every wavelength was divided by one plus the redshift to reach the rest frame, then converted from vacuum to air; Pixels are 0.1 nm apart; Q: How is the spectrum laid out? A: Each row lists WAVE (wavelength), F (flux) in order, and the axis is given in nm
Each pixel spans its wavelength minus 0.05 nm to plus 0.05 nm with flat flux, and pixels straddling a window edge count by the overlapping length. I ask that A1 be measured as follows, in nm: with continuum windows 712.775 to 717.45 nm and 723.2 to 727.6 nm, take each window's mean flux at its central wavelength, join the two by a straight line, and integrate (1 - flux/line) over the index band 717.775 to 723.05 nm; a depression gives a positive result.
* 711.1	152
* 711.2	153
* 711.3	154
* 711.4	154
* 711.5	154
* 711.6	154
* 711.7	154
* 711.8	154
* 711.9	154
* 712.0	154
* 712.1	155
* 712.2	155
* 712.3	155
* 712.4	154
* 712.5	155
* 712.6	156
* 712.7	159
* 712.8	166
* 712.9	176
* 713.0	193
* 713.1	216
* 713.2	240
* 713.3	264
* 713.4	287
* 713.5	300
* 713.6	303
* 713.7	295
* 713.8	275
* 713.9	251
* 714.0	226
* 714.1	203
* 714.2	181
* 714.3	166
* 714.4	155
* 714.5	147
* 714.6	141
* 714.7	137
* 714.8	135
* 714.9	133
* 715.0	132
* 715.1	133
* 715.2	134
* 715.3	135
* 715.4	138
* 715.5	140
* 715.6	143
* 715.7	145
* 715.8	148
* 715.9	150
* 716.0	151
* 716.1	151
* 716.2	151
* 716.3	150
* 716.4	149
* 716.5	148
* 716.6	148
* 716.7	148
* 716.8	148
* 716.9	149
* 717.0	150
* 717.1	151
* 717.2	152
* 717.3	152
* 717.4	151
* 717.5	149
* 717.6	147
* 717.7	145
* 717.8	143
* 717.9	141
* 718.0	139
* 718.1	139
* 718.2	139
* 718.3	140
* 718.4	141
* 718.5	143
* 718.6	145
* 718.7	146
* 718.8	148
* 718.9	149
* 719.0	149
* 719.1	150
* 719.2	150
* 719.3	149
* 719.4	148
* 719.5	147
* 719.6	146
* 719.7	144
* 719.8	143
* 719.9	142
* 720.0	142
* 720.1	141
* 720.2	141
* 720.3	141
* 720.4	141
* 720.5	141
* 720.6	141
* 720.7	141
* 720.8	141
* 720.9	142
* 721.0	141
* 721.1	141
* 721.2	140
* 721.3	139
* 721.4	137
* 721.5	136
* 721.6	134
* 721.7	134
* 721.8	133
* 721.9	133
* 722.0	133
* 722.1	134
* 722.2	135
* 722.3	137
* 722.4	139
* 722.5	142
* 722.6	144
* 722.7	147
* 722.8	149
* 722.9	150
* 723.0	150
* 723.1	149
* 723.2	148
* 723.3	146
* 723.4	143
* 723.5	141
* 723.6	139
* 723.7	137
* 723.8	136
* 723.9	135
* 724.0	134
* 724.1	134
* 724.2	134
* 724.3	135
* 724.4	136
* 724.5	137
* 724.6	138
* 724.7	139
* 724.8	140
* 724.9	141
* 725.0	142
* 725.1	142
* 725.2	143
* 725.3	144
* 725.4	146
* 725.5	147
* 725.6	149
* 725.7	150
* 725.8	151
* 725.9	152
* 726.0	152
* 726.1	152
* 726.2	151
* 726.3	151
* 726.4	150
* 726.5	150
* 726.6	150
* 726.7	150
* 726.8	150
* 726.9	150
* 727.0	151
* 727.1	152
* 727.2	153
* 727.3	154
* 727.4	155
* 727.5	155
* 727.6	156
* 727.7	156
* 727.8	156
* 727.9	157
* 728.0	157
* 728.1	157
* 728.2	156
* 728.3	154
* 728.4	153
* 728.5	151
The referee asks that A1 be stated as 0.59 nm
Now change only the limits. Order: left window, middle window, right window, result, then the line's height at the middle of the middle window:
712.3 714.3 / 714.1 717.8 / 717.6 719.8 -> 0.69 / 182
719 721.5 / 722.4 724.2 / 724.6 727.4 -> 0.04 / 146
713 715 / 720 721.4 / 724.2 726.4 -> 0.25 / 172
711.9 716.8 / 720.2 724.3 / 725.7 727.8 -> 0.53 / 160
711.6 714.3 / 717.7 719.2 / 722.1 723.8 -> 0.22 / 169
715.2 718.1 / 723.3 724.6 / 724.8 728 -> 0.11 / 149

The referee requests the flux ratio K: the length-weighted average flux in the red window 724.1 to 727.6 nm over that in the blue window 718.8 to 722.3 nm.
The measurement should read 1.04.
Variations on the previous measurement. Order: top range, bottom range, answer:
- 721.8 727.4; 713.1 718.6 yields 0.86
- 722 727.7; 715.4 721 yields 1.00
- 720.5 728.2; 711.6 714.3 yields 0.72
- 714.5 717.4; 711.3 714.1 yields 0.73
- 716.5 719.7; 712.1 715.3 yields 0.77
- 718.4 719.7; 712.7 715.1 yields 0.73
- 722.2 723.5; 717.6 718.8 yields 1.02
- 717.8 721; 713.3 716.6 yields 0.81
